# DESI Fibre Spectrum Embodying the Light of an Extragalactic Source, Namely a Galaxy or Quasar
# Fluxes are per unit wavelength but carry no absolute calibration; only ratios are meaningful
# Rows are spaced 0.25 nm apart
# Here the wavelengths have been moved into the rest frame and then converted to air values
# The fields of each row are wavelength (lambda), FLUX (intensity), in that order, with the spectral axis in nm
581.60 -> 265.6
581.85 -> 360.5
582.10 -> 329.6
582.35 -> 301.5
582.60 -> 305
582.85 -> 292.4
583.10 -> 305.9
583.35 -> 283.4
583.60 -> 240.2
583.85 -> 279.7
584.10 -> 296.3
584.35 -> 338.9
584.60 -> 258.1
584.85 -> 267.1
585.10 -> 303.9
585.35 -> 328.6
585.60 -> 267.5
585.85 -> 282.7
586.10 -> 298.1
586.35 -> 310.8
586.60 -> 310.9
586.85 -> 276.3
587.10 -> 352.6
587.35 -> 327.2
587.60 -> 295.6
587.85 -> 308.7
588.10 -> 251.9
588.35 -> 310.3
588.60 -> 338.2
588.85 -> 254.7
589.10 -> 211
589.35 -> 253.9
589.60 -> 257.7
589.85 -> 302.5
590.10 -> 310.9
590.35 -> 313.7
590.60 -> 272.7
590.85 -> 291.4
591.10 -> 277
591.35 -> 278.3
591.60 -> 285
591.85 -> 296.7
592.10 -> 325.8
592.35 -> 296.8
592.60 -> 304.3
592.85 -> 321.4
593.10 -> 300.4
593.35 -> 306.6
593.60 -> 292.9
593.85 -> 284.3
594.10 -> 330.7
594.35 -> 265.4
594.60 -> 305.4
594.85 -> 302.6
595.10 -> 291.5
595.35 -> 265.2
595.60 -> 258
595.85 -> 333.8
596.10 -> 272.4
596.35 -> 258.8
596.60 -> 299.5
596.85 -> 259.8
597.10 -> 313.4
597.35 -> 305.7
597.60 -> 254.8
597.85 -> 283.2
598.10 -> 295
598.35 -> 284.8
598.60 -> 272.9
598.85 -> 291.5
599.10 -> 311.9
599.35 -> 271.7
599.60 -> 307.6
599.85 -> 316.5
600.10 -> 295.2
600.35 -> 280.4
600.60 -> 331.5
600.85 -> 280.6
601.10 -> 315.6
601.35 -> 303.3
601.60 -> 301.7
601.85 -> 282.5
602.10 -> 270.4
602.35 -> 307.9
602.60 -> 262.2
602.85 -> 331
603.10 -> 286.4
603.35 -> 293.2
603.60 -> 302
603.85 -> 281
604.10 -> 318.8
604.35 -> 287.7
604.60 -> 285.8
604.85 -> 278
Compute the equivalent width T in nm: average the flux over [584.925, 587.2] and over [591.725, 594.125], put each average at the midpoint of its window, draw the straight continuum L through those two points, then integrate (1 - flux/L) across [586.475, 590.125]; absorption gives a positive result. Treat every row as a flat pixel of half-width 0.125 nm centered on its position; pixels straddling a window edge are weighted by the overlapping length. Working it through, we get 0.15 nm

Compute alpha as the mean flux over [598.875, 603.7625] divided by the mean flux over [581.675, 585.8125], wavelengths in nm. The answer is 1.00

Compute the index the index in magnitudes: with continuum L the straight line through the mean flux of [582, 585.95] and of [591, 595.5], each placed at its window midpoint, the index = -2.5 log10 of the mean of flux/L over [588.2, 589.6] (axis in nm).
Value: 0.086 mag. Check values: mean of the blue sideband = 292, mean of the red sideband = 296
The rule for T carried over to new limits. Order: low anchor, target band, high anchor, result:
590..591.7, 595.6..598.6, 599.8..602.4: 0.09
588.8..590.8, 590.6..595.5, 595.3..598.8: -0.30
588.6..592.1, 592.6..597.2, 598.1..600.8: -0.06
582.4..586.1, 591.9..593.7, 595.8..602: -0.09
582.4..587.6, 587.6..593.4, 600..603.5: 0.12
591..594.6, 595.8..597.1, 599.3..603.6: 0.06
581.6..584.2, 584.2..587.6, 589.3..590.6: -0.09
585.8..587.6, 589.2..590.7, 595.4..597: 0.07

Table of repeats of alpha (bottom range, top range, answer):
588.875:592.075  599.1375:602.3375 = 1.06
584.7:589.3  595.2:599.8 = 0.98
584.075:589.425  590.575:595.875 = 1.00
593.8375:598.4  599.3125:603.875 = 1.03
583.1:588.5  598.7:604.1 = 1.01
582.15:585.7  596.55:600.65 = 1.00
